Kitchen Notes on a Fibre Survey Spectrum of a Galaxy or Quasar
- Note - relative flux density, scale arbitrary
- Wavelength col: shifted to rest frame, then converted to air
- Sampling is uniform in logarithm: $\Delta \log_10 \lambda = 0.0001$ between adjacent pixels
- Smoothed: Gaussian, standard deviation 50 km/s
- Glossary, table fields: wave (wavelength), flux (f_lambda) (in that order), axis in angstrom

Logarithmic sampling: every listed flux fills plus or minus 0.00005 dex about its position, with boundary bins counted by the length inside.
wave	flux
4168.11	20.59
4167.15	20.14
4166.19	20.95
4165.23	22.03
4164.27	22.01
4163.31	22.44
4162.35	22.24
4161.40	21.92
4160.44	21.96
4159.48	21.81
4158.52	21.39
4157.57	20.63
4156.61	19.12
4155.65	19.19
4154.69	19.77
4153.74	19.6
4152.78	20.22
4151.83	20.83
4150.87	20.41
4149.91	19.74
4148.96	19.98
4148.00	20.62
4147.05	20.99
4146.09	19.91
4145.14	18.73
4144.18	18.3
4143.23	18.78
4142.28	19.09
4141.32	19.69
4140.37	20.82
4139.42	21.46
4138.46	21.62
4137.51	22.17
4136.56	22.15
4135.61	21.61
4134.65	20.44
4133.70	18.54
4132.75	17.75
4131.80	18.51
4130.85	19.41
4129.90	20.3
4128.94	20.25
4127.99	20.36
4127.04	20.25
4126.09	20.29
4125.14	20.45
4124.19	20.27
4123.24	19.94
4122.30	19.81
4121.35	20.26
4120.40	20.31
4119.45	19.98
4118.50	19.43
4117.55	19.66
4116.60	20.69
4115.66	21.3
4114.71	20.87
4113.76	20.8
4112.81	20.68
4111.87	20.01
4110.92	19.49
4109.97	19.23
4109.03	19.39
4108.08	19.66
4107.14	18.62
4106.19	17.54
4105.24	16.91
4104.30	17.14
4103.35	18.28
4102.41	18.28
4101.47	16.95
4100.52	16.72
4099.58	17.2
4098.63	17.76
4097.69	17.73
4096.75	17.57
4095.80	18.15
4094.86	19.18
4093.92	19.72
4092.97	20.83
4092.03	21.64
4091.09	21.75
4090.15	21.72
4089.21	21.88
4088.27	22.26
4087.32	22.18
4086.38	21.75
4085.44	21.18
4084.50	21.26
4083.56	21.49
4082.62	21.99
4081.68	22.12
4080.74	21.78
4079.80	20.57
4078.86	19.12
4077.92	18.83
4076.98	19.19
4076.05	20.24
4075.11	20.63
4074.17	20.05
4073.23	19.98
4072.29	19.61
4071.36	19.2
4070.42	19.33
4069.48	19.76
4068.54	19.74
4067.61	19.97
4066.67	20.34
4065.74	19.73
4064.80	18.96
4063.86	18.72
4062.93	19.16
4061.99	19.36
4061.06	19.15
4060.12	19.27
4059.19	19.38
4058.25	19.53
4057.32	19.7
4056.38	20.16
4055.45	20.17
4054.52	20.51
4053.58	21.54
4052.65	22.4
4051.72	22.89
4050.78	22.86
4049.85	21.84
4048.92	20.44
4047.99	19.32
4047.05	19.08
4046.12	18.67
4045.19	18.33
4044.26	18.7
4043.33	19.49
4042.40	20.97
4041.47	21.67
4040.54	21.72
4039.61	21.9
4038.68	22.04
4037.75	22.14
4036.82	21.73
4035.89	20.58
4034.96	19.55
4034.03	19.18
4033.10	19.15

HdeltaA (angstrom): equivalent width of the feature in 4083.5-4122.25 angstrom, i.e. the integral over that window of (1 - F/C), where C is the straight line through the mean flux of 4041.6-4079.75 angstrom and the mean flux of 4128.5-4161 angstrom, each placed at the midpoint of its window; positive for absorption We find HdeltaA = 0.7 angstrom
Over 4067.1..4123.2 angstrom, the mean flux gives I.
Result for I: 19.8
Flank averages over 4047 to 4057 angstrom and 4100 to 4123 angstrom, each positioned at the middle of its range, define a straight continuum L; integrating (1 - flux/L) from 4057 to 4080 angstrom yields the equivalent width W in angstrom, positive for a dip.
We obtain 1.1 angstrom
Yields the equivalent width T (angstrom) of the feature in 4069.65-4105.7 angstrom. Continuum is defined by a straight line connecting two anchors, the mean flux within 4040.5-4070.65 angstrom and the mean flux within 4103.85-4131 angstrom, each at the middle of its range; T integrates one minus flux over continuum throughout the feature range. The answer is 0.2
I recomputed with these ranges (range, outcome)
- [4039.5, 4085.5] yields 20.2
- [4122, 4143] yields 20.2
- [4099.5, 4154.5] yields 19.7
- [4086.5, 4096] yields 21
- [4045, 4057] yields 20.7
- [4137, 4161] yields 20.3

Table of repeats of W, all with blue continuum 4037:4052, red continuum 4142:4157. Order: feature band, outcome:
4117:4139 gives -0.3 angstrom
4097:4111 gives 1.5 angstrom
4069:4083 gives 0.2 angstrom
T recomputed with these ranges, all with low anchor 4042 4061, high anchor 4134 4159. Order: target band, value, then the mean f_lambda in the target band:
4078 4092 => -0.8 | 21.4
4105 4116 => 0.4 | 19.6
